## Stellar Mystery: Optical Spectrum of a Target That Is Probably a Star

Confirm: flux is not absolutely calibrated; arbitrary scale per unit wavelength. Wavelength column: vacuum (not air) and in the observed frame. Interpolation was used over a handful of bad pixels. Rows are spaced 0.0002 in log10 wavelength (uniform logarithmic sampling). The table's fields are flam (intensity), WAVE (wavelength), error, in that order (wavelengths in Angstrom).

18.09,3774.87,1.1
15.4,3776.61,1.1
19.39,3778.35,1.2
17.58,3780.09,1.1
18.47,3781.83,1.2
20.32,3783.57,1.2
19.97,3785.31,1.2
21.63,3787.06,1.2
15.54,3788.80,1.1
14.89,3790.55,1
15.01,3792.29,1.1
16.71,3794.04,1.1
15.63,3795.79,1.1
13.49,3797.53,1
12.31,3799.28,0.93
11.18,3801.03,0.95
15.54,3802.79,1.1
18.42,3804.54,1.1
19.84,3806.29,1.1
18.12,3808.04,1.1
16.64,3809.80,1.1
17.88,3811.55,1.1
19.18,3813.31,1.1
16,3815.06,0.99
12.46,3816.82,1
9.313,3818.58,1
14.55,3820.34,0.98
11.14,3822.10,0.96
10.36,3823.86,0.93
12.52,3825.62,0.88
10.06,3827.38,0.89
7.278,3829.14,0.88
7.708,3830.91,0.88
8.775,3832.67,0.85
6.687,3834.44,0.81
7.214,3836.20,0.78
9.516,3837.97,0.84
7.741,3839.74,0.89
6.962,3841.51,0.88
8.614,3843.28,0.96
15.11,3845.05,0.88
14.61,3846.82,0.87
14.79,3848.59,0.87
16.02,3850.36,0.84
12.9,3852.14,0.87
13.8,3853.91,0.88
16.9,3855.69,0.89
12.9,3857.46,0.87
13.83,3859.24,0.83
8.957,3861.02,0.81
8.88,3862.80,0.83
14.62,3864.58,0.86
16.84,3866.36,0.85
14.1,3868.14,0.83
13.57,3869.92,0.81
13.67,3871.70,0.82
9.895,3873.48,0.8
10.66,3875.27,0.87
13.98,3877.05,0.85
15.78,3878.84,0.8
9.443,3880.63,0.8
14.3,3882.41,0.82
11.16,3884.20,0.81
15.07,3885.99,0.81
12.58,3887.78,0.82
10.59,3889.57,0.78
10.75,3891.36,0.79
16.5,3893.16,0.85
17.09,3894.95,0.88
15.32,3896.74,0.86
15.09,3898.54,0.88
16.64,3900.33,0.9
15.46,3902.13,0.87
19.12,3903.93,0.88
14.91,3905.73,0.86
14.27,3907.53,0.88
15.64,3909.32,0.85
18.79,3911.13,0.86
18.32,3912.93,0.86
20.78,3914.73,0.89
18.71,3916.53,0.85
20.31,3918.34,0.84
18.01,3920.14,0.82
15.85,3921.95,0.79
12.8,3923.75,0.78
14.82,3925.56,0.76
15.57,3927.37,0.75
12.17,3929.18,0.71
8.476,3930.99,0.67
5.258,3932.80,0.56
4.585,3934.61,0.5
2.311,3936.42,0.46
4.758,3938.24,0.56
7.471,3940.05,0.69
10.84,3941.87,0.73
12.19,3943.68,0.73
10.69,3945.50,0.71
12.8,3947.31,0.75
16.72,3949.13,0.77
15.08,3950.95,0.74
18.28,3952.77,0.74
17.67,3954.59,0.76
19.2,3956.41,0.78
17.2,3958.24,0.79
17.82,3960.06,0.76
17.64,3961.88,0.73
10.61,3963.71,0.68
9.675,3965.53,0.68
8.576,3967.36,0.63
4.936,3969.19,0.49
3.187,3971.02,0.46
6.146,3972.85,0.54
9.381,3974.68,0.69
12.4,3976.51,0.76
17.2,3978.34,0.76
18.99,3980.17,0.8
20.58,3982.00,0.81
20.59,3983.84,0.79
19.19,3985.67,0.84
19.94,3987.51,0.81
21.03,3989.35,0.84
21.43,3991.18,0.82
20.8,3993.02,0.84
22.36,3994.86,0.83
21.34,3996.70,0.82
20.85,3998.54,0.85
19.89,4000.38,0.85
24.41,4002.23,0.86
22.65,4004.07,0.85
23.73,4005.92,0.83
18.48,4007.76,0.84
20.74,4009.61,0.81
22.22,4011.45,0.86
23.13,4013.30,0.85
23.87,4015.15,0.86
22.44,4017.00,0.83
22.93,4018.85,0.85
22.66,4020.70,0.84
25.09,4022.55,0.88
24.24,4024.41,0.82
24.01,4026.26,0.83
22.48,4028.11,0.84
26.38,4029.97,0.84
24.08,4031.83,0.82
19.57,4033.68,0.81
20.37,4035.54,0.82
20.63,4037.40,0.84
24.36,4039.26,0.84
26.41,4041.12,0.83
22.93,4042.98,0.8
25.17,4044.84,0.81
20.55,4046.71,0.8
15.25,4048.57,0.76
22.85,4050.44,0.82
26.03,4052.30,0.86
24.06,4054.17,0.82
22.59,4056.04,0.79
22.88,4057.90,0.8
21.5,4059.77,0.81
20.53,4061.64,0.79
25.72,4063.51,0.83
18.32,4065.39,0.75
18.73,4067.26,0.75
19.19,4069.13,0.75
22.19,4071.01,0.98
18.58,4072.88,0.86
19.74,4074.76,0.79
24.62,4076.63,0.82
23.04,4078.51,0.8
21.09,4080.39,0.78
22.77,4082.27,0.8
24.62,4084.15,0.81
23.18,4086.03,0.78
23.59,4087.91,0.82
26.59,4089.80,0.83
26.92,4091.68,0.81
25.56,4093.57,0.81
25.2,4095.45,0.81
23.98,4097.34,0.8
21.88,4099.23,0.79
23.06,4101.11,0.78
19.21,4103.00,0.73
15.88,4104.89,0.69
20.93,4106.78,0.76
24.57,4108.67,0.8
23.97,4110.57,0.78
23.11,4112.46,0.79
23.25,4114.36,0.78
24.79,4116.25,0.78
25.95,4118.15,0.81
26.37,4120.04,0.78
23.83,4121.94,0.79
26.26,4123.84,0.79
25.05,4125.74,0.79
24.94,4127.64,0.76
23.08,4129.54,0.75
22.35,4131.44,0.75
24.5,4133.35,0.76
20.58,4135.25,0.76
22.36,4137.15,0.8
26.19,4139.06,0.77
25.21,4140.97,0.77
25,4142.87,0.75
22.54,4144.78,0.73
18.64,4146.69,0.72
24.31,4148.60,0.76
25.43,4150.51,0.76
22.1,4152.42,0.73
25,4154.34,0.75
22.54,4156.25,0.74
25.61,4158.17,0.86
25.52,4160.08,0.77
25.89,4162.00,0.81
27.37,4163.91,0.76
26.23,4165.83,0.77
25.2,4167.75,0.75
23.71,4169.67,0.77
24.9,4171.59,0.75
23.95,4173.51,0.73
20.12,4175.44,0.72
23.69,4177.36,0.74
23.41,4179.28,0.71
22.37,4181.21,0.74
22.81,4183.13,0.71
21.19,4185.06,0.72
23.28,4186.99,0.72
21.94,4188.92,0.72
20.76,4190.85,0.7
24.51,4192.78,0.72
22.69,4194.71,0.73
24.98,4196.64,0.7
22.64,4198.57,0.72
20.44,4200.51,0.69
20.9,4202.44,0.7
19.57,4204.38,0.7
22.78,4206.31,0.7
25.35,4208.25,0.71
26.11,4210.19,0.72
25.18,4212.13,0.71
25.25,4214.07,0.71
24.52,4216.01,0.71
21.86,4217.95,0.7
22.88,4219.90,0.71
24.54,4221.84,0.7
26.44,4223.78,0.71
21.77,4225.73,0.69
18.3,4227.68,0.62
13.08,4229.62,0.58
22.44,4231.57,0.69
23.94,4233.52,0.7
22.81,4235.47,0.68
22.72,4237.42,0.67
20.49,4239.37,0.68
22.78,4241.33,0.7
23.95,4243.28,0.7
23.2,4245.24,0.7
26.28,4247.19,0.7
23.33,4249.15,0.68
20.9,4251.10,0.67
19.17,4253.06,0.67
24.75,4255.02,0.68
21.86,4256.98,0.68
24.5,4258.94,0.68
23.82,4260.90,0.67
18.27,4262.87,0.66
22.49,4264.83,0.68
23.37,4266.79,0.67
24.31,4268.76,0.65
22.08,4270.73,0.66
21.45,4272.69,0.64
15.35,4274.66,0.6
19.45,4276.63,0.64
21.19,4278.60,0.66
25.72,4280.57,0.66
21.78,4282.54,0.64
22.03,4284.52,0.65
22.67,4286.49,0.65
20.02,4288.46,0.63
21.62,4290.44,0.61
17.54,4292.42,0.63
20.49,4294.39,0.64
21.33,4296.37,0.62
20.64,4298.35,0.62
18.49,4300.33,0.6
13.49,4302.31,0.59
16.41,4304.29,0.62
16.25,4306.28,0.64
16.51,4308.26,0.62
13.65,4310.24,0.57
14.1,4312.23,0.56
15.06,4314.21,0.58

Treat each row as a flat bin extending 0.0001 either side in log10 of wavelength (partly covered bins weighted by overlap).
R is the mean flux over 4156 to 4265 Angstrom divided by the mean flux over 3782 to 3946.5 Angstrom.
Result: 1.71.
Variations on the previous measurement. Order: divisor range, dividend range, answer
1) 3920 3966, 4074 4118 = 1.84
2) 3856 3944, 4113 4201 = 1.78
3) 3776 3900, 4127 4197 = 1.72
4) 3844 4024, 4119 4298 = 1.48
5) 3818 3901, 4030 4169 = 1.90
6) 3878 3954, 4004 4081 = 1.63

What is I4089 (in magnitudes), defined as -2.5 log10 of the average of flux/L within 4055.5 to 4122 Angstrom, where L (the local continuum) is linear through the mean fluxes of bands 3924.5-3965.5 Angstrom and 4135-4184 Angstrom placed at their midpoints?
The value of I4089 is -0.13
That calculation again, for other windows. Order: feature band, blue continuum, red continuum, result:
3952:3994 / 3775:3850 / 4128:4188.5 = 0.21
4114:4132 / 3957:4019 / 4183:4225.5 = -0.17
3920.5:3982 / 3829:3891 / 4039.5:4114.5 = 0.33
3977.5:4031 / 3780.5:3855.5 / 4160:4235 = -0.19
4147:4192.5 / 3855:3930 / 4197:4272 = -0.13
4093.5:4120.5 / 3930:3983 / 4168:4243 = -0.25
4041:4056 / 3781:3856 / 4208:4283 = -0.23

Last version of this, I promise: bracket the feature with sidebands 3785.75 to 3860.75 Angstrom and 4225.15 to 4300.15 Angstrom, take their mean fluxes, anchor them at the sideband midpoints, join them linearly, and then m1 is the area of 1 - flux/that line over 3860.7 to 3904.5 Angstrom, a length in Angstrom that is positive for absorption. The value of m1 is 2.5 Angstrom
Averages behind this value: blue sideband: 13.3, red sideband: 21.6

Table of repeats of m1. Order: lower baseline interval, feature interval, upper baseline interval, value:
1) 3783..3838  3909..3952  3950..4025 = 9.7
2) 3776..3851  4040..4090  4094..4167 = -1.2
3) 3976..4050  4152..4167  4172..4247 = -1.8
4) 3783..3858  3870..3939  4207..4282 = 7.4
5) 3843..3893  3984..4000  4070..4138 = -2.1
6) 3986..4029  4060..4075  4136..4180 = 1.6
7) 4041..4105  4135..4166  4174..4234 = -2.3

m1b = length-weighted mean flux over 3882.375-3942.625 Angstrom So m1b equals 13.6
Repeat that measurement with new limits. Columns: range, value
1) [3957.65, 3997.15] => 15.4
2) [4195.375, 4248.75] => 22.8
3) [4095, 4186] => 23.6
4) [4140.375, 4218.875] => 23.5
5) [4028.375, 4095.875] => 22.6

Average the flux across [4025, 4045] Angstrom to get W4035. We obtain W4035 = 23.3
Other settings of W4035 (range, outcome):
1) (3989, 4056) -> 22.5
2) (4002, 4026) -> 22.8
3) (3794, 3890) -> 12.8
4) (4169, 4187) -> 22.9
